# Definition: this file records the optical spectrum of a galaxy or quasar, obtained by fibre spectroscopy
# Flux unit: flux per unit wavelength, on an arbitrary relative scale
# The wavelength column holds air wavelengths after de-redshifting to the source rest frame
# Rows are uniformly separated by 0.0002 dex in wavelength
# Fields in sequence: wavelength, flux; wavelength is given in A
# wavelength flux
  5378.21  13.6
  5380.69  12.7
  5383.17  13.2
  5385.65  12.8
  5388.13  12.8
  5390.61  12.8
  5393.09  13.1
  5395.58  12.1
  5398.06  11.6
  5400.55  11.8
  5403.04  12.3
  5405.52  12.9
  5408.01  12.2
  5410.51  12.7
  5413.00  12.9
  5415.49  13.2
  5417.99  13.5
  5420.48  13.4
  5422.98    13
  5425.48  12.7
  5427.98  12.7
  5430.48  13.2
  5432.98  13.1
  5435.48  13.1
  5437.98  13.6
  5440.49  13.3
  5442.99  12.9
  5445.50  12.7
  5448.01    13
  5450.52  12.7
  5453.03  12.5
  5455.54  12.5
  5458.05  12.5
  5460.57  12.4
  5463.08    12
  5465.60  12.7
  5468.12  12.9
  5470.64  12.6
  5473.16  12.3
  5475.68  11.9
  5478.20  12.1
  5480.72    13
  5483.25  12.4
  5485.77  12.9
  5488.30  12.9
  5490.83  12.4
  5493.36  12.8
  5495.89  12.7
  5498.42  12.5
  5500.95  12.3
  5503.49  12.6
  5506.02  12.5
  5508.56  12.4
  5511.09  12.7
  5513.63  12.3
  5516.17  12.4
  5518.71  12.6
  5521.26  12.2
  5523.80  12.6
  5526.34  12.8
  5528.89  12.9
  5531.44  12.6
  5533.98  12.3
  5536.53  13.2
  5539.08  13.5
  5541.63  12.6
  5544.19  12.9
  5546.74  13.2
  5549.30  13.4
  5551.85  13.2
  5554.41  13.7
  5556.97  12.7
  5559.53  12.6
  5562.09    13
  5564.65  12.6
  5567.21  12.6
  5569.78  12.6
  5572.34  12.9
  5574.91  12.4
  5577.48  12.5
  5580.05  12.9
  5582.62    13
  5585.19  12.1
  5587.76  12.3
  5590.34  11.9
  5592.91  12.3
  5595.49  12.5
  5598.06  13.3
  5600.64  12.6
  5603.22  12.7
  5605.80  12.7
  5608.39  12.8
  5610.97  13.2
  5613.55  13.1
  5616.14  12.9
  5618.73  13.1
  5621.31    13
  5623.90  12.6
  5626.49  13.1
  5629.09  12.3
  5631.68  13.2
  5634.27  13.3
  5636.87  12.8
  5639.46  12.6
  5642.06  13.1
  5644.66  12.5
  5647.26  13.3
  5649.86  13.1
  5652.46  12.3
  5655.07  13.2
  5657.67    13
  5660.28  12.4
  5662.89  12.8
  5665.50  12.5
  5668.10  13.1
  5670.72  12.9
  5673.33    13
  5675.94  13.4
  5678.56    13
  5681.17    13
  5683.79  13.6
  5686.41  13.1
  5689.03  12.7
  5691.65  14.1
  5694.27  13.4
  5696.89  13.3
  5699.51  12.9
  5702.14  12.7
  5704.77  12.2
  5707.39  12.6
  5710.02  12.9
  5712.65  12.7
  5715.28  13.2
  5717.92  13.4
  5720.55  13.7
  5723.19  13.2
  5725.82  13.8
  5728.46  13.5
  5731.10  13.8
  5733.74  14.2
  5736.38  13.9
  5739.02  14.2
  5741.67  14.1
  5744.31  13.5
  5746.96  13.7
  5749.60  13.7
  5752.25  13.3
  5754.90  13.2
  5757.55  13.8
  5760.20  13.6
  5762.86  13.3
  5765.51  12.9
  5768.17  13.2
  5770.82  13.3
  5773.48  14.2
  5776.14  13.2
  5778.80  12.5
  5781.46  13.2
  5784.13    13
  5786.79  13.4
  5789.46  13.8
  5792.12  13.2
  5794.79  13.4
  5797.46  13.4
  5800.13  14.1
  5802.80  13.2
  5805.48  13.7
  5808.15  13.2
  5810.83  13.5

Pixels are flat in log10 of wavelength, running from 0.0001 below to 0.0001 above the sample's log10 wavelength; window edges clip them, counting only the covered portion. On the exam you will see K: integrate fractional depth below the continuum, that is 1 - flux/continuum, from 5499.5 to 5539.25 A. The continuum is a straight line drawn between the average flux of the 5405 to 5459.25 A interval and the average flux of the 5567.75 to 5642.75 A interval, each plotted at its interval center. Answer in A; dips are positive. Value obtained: 0.7 A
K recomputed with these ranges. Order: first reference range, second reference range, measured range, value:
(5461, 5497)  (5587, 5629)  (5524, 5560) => -0.93 A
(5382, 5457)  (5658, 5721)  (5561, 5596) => 1.06 A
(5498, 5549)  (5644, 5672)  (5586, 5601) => 0.34 A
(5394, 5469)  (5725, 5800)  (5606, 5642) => 0.73 A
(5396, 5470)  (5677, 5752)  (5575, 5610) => 1.37 A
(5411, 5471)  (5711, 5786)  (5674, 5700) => 0.19 A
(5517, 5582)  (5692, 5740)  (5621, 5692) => 1.05 A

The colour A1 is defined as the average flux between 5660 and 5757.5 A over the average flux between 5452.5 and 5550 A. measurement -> 1.05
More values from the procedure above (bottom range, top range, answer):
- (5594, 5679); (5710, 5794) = 1.04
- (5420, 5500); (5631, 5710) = 1.02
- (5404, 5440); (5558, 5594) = 0.96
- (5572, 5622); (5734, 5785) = 1.06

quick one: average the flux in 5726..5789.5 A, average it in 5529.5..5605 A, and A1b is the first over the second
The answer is 1.06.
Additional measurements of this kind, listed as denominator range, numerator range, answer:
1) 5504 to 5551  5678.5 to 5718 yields 1.02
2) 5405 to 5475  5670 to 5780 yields 1.04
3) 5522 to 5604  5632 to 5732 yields 1.02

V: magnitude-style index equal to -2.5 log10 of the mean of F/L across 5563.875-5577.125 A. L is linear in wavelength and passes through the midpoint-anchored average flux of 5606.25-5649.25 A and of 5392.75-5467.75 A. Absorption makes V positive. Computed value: 0.02 mag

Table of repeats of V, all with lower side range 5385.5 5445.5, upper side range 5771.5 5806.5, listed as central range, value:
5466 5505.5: 0.032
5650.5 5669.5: 0.036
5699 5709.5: 0.056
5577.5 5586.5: 0.036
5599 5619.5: 0.020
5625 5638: 0.019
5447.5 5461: 0.025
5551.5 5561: 0.001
